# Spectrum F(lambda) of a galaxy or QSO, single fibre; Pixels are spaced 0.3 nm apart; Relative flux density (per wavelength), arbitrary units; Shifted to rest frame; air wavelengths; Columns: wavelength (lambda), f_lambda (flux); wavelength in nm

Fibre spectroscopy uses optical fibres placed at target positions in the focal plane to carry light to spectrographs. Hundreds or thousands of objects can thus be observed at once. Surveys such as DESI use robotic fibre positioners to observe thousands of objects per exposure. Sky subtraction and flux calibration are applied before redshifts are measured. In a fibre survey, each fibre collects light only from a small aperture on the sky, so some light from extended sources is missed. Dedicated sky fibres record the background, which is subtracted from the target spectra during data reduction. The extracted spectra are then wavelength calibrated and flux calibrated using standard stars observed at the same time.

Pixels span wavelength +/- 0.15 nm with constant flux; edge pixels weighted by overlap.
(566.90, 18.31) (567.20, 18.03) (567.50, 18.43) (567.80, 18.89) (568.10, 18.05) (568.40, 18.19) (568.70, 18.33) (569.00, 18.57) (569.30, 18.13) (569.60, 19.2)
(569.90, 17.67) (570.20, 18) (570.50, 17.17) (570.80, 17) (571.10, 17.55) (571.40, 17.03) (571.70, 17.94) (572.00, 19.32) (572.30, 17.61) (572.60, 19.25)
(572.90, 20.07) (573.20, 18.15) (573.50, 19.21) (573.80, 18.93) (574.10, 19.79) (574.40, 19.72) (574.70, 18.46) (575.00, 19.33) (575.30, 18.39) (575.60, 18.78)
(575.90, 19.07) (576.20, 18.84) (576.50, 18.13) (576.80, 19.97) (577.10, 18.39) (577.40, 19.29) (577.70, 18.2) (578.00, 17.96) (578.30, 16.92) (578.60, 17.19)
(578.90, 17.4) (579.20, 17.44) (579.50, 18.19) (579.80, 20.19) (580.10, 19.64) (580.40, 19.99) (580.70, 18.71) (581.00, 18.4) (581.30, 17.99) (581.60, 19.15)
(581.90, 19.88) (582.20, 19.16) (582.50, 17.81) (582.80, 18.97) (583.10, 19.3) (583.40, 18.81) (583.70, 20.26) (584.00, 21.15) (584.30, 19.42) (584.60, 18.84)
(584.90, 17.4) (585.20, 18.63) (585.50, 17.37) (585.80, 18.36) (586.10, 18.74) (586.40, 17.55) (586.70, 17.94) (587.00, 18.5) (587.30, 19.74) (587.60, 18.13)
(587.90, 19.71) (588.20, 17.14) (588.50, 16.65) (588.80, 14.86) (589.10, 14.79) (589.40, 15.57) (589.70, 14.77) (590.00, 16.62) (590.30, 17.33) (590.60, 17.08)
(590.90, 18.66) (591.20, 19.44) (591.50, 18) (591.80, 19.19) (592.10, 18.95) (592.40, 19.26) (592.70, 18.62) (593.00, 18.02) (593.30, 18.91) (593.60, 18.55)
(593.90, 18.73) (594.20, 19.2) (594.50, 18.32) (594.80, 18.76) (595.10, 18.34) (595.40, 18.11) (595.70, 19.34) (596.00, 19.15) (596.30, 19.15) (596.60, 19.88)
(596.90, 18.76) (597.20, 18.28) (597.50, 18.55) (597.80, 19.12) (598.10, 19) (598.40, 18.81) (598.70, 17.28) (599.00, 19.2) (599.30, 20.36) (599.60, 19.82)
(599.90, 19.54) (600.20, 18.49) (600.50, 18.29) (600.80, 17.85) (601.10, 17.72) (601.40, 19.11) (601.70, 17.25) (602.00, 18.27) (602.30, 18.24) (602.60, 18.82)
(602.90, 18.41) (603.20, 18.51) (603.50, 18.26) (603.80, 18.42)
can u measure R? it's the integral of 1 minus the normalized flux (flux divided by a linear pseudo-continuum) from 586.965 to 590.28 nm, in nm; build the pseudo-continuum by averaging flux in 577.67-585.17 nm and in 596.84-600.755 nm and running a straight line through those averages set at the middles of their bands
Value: 0.331 nm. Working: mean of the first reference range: 18.7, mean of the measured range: 16.9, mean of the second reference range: 18.9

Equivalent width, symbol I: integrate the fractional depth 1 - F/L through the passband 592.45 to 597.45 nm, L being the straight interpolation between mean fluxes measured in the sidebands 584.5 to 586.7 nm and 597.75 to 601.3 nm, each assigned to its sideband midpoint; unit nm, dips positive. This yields -0.055 nm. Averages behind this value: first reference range 18.1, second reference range 18.8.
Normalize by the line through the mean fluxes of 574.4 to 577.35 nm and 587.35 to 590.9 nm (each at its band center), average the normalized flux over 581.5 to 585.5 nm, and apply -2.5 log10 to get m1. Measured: -0.08 mag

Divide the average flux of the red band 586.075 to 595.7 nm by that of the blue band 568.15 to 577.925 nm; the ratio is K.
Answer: 1.0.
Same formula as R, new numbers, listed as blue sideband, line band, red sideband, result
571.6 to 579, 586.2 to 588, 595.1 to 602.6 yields 0.01 nm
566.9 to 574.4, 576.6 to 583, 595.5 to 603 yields -0.04 nm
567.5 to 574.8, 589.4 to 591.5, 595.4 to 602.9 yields 0.16 nm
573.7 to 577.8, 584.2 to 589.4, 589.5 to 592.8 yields 0.13 nm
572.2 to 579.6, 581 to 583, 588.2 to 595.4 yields -0.06 nm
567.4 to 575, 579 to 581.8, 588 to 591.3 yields -0.21 nm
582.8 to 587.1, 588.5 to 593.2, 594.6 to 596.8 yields 0.36 nm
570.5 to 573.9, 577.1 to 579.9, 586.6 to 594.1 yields 0.01 nm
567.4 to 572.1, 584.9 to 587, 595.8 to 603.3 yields 0.04 nm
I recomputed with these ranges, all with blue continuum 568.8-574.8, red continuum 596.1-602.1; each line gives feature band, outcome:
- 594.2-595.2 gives 0.01 nm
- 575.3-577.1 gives -0.04 nm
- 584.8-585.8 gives 0.04 nm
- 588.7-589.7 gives 0.19 nm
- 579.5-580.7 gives -0.07 nm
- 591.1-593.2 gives -0.01 nm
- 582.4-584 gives -0.06 nm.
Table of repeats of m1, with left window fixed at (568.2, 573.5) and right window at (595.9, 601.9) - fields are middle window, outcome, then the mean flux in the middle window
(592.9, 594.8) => 0.00 mag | 18.6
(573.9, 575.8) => -0.05 mag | 19.1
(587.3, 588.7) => 0.03 mag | 18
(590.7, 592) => -0.01 mag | 18.8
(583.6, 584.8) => -0.07 mag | 19.8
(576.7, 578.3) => -0.01 mag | 18.6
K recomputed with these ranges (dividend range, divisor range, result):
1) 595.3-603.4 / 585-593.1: 1.05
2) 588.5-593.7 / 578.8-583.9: 0.93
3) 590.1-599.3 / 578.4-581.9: 1.00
